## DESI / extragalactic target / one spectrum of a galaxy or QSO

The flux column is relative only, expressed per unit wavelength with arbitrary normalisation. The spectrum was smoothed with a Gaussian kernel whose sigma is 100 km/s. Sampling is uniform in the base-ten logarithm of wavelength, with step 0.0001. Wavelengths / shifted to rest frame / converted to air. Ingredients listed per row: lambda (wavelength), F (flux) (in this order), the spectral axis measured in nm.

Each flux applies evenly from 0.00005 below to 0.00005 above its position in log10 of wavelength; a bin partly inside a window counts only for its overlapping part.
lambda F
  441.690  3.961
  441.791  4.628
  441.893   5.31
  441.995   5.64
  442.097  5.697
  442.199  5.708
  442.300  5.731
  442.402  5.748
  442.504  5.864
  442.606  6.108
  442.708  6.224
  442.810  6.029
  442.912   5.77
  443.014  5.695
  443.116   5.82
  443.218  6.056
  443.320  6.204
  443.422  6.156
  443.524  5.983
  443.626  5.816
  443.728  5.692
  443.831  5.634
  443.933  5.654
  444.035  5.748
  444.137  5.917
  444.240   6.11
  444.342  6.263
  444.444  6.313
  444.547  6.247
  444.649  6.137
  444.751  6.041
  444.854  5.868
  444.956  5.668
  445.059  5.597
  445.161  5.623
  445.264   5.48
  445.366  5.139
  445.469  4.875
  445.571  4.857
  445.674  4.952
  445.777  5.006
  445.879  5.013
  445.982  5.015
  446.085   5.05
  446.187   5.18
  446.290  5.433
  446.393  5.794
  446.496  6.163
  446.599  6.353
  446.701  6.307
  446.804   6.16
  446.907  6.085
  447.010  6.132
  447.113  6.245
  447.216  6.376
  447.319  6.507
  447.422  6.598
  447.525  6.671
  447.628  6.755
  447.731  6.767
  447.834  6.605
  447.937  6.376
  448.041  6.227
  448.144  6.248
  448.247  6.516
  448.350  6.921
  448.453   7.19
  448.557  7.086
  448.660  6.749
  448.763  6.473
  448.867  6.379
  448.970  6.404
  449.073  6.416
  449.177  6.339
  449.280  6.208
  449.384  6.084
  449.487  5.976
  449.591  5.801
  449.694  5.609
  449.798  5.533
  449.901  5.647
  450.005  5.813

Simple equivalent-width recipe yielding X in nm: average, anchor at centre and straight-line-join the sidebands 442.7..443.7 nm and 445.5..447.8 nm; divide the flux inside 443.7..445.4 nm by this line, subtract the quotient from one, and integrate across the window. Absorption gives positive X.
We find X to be 0.03 nm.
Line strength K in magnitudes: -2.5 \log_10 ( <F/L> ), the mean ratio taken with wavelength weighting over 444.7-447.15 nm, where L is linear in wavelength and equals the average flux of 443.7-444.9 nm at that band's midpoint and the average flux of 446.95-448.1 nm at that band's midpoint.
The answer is 0.12 mag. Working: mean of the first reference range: 5.97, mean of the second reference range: 6.47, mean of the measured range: 5.58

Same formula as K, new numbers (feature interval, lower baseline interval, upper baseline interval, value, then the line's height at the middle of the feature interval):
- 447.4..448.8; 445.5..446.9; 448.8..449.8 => -0.14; 5.87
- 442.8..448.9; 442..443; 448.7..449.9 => 0.00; 5.98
